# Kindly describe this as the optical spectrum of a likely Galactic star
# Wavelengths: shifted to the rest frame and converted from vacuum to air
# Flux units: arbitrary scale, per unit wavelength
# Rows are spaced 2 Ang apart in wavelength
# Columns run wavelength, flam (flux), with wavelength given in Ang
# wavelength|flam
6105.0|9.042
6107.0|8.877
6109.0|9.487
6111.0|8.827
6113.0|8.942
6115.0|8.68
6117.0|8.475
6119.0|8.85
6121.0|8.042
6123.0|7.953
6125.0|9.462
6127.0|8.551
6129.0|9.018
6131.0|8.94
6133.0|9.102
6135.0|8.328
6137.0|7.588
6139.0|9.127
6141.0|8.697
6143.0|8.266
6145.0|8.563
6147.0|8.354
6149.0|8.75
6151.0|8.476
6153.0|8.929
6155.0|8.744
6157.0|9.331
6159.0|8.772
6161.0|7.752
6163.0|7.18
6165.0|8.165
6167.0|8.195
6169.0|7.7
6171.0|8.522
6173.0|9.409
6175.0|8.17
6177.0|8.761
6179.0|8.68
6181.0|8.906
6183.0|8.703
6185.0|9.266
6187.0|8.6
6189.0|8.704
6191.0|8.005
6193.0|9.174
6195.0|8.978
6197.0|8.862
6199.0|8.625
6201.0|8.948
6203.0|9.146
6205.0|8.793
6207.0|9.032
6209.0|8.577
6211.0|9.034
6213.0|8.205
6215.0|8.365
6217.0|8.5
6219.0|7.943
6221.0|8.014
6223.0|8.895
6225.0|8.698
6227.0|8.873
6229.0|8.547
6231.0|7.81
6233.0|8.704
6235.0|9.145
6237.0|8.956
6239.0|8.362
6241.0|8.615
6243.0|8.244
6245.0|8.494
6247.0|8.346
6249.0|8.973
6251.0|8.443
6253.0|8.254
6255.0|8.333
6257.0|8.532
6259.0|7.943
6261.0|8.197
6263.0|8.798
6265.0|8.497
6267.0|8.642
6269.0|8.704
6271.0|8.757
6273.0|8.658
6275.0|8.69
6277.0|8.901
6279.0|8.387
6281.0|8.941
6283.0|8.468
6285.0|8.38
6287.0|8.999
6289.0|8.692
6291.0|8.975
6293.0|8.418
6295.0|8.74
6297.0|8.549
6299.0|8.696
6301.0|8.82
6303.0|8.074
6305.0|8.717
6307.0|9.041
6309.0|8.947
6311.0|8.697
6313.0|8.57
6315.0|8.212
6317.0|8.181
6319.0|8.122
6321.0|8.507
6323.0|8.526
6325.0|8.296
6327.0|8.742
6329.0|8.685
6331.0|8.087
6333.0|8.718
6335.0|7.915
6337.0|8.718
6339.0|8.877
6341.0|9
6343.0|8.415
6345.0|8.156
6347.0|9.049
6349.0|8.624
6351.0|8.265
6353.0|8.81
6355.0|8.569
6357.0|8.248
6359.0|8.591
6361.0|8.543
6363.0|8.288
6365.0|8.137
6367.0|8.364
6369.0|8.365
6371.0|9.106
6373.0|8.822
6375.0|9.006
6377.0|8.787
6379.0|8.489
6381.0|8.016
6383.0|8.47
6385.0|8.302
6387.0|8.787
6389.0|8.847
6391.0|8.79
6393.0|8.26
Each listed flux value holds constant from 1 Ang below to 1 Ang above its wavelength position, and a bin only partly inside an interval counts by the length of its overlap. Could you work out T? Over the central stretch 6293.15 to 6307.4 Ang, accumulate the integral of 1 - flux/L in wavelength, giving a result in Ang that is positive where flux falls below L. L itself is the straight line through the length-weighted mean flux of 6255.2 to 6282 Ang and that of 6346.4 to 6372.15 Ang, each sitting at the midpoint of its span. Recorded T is -0.12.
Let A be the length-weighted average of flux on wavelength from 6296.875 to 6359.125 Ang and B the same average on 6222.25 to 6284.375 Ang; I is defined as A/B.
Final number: 1.00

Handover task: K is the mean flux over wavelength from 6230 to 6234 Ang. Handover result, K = 8.26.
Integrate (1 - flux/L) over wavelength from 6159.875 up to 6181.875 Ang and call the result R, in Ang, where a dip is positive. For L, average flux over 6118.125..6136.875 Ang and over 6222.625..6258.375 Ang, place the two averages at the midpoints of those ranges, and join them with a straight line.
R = 0.8 Ang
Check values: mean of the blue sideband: 8.64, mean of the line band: 8.31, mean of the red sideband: 8.56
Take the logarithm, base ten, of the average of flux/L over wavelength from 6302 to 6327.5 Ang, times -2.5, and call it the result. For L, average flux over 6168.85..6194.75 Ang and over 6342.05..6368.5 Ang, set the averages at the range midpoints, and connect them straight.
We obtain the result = 0.00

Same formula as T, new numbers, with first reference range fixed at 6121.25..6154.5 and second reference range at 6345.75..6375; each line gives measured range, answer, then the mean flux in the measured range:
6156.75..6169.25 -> 0.7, 8.11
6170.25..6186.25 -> -0.4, 8.8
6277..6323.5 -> -0.1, 8.6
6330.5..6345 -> 0.1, 8.52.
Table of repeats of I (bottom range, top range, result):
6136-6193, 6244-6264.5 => 0.99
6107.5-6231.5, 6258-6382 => 0.99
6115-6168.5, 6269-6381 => 1.01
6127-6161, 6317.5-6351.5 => 0.98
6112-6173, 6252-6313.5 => 1.01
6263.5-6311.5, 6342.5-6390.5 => 0.98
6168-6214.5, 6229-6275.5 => 0.98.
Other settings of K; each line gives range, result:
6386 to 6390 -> 8.82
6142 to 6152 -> 8.48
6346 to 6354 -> 8.69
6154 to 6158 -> 9.04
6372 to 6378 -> 8.87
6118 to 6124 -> 8.28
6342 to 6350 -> 8.56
